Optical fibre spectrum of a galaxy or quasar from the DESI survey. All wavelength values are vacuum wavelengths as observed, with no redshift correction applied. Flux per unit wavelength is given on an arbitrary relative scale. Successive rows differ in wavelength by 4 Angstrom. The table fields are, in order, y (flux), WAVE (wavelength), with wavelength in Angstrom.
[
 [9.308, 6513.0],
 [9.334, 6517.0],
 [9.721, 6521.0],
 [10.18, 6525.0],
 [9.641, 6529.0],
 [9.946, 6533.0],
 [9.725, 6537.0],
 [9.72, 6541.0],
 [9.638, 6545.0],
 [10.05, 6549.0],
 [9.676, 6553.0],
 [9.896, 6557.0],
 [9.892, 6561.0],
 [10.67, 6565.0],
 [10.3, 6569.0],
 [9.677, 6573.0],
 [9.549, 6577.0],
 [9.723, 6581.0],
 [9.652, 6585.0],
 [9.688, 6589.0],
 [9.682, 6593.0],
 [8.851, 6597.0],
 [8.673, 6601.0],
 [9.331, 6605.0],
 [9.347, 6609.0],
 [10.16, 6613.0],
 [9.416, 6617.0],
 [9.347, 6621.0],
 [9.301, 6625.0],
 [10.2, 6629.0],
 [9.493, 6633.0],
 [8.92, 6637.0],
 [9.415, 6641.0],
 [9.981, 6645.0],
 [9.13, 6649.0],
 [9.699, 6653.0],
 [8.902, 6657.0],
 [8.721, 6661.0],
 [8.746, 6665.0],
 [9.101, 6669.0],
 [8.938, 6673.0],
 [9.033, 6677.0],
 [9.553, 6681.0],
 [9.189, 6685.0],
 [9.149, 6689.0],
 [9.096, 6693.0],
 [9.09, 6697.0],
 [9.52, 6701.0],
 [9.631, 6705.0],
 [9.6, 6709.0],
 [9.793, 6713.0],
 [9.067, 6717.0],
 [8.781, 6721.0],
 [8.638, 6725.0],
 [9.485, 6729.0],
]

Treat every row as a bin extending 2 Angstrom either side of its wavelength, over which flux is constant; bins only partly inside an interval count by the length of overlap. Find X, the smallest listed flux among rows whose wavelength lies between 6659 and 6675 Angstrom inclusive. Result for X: 8.721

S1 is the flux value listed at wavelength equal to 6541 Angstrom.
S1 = 9.72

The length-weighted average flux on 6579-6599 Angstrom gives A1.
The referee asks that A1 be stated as 9.52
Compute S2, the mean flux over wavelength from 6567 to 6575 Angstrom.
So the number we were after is 9.99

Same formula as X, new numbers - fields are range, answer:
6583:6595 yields 9.652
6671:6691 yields 8.938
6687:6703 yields 9.09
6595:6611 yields 8.673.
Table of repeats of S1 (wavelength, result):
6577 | 9.549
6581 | 9.723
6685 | 9.189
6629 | 10.2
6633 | 9.493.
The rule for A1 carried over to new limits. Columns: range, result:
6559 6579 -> 10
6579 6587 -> 9.69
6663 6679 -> 8.95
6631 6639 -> 9.21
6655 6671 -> 8.87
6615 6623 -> 9.38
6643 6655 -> 9.6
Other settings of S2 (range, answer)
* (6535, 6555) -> 9.76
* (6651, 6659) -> 9.3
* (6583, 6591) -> 9.67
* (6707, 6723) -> 9.31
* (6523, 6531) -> 9.91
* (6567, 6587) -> 9.78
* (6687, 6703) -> 9.21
